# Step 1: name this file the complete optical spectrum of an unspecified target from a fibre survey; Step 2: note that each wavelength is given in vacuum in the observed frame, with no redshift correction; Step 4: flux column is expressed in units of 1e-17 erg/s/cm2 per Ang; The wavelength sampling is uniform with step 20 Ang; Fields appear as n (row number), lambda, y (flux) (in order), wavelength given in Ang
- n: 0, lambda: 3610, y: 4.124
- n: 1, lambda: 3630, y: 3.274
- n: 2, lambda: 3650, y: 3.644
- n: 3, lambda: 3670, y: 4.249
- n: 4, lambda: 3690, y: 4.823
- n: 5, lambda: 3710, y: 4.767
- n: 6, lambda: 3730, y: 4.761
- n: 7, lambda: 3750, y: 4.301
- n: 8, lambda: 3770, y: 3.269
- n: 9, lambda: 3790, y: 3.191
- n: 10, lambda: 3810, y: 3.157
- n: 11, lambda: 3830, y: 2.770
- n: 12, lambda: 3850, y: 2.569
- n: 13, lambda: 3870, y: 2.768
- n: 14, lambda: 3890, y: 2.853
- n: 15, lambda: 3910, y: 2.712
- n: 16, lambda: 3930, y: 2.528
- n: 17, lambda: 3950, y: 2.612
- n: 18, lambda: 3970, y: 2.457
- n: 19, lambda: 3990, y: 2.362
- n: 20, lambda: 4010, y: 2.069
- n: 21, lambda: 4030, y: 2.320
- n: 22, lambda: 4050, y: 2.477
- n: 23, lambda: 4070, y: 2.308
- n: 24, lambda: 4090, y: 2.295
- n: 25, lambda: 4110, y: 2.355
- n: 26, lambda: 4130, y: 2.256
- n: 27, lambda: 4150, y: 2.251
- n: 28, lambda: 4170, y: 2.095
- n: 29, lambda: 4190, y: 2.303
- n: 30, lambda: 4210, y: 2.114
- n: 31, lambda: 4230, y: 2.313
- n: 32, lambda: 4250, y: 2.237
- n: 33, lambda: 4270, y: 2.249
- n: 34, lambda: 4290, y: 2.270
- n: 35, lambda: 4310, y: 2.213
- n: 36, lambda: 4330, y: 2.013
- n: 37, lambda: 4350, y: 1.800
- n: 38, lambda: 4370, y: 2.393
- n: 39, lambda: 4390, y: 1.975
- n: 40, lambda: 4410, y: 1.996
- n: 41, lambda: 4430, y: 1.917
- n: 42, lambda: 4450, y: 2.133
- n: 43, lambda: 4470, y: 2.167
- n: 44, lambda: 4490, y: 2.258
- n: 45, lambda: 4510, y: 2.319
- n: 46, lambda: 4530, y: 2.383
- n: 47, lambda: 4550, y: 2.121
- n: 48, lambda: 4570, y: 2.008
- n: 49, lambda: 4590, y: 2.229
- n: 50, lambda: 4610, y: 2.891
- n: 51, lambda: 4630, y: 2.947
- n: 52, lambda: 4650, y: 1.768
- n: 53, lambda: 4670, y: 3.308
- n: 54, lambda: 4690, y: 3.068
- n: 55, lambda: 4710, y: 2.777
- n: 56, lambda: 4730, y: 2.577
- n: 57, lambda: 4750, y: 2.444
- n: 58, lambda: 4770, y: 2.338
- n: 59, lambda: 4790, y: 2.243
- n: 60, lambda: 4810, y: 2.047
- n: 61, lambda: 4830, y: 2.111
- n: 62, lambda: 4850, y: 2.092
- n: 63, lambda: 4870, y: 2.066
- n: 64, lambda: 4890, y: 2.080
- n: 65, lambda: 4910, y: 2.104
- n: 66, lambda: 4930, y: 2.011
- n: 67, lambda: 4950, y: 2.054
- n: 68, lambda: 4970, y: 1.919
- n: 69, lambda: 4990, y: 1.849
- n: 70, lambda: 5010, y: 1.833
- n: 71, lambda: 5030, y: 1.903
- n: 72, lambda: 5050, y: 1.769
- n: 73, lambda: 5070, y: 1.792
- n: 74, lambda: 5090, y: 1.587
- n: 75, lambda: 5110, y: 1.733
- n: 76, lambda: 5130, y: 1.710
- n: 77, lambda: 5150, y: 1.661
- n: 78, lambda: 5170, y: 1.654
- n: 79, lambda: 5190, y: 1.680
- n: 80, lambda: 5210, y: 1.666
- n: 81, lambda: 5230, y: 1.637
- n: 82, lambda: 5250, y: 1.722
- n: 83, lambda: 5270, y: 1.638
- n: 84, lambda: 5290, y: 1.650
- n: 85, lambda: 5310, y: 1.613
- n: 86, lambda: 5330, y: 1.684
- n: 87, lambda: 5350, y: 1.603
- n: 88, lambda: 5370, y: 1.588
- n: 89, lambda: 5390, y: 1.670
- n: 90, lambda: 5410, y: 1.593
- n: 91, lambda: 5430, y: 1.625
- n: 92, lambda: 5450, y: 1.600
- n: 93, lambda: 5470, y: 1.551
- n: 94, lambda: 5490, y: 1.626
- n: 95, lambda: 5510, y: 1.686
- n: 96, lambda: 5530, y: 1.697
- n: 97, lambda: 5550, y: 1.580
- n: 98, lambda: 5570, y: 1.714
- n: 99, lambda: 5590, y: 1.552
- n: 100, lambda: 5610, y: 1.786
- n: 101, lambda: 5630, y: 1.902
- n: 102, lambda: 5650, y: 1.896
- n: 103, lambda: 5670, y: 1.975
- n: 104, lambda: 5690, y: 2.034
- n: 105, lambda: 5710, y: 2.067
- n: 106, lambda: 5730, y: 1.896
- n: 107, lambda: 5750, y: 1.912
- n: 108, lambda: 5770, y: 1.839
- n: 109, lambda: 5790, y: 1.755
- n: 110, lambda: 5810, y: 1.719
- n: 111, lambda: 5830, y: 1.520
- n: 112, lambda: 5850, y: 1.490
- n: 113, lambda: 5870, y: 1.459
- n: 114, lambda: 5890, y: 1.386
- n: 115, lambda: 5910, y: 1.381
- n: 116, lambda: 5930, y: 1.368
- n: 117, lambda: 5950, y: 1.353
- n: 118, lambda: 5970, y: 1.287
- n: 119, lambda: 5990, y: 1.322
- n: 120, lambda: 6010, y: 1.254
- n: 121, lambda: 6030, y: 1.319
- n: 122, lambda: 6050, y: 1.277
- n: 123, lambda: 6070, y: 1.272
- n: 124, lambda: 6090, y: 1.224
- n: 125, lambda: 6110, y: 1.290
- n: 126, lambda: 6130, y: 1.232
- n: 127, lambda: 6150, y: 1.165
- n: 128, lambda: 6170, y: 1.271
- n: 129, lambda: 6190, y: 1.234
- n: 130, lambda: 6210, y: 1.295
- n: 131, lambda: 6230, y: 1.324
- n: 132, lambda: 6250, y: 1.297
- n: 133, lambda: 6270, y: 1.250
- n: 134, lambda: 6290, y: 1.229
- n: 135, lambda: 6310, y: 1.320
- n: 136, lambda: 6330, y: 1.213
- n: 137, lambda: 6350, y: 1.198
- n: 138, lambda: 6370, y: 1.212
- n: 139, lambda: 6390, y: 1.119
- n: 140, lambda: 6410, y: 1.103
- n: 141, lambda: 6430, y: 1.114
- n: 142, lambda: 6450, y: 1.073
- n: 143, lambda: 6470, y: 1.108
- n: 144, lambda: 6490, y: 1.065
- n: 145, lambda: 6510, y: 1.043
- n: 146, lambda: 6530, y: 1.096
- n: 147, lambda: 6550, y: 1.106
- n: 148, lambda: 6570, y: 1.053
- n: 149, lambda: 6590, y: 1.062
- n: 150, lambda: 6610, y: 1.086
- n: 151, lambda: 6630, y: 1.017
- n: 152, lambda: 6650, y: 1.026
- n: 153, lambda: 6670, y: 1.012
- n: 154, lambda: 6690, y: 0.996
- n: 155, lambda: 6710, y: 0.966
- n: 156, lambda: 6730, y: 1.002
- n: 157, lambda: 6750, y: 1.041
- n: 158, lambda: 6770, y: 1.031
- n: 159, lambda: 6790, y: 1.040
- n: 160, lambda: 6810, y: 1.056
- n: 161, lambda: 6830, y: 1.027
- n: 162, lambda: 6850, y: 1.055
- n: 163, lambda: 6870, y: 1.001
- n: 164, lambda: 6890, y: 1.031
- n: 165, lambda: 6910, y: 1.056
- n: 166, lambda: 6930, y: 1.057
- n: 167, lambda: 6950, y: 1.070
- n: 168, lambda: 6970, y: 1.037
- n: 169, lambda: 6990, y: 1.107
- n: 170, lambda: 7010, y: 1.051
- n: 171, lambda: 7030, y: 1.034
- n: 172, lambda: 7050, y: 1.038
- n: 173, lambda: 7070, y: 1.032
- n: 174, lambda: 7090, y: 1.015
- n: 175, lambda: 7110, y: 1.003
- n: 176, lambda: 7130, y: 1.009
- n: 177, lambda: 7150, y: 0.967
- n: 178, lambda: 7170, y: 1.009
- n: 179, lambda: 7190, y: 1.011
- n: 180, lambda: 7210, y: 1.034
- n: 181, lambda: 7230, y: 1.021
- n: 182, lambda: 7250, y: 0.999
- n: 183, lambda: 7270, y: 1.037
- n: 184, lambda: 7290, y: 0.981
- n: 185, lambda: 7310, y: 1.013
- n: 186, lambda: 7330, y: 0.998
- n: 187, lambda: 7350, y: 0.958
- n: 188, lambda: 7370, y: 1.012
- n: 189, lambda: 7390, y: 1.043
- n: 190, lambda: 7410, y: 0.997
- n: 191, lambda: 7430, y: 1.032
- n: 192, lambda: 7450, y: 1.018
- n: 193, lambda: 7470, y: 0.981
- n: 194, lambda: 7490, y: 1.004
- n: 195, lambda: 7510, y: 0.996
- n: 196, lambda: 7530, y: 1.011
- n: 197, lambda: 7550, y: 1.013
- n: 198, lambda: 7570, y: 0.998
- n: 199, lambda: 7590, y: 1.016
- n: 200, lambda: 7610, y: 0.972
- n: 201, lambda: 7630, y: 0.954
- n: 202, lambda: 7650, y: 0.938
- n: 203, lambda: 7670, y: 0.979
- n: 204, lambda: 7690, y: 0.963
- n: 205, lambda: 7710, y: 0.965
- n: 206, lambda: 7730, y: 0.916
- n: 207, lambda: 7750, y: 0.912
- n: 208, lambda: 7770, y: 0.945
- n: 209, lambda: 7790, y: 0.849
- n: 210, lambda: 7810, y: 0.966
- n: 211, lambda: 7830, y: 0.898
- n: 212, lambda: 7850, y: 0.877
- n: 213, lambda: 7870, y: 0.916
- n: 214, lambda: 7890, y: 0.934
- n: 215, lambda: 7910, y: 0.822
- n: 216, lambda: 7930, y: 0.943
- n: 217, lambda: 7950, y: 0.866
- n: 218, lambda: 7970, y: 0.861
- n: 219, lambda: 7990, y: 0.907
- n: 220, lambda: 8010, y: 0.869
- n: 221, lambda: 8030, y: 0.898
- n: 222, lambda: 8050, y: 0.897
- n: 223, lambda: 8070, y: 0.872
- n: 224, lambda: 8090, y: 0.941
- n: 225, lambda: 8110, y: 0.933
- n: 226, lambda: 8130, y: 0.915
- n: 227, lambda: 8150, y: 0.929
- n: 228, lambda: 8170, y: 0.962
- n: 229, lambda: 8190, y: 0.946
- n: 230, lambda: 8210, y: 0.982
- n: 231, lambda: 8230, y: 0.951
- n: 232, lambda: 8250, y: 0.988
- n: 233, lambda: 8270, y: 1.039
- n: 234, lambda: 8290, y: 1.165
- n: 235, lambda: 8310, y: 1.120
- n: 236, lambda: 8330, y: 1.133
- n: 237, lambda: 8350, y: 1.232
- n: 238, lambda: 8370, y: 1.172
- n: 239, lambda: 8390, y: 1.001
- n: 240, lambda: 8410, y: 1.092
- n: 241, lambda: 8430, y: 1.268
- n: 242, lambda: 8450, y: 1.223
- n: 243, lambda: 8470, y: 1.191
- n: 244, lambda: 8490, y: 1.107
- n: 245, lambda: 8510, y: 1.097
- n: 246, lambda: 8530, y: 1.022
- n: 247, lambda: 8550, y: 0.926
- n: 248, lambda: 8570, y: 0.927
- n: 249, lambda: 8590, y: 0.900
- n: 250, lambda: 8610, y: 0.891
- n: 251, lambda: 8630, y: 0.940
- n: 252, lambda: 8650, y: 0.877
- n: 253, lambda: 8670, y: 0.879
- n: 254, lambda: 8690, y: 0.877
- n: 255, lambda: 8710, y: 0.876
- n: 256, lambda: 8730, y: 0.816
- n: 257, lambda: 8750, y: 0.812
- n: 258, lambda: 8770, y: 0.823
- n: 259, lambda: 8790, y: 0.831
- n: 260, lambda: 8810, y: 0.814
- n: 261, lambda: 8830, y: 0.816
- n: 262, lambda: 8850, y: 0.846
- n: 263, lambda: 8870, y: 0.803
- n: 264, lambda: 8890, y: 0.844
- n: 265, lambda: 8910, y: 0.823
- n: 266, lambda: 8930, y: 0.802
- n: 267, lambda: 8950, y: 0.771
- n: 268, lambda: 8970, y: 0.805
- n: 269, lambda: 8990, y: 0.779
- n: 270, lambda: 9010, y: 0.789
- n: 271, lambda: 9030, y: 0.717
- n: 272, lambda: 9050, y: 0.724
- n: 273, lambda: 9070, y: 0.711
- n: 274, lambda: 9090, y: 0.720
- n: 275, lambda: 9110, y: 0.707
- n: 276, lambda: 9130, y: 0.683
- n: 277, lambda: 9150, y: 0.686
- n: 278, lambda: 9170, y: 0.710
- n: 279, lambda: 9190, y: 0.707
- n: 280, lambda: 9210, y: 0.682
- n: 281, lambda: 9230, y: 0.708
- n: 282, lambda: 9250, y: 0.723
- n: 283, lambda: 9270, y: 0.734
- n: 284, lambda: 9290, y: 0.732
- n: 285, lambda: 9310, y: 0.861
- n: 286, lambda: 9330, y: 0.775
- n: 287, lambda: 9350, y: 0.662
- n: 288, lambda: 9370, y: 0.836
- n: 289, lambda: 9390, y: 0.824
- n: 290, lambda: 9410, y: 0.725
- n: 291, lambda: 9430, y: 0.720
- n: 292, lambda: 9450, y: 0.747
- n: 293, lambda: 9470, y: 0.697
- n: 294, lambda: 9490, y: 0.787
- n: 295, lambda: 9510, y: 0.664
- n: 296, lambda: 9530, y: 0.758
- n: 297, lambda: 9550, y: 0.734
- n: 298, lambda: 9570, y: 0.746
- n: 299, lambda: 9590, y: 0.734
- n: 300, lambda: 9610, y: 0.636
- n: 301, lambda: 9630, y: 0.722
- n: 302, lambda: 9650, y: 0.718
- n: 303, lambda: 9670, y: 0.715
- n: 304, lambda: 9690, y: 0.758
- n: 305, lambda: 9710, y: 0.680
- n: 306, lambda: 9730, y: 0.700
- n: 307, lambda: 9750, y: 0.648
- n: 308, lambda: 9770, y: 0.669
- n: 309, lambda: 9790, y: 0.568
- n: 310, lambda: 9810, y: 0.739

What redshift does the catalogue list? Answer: 2.02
